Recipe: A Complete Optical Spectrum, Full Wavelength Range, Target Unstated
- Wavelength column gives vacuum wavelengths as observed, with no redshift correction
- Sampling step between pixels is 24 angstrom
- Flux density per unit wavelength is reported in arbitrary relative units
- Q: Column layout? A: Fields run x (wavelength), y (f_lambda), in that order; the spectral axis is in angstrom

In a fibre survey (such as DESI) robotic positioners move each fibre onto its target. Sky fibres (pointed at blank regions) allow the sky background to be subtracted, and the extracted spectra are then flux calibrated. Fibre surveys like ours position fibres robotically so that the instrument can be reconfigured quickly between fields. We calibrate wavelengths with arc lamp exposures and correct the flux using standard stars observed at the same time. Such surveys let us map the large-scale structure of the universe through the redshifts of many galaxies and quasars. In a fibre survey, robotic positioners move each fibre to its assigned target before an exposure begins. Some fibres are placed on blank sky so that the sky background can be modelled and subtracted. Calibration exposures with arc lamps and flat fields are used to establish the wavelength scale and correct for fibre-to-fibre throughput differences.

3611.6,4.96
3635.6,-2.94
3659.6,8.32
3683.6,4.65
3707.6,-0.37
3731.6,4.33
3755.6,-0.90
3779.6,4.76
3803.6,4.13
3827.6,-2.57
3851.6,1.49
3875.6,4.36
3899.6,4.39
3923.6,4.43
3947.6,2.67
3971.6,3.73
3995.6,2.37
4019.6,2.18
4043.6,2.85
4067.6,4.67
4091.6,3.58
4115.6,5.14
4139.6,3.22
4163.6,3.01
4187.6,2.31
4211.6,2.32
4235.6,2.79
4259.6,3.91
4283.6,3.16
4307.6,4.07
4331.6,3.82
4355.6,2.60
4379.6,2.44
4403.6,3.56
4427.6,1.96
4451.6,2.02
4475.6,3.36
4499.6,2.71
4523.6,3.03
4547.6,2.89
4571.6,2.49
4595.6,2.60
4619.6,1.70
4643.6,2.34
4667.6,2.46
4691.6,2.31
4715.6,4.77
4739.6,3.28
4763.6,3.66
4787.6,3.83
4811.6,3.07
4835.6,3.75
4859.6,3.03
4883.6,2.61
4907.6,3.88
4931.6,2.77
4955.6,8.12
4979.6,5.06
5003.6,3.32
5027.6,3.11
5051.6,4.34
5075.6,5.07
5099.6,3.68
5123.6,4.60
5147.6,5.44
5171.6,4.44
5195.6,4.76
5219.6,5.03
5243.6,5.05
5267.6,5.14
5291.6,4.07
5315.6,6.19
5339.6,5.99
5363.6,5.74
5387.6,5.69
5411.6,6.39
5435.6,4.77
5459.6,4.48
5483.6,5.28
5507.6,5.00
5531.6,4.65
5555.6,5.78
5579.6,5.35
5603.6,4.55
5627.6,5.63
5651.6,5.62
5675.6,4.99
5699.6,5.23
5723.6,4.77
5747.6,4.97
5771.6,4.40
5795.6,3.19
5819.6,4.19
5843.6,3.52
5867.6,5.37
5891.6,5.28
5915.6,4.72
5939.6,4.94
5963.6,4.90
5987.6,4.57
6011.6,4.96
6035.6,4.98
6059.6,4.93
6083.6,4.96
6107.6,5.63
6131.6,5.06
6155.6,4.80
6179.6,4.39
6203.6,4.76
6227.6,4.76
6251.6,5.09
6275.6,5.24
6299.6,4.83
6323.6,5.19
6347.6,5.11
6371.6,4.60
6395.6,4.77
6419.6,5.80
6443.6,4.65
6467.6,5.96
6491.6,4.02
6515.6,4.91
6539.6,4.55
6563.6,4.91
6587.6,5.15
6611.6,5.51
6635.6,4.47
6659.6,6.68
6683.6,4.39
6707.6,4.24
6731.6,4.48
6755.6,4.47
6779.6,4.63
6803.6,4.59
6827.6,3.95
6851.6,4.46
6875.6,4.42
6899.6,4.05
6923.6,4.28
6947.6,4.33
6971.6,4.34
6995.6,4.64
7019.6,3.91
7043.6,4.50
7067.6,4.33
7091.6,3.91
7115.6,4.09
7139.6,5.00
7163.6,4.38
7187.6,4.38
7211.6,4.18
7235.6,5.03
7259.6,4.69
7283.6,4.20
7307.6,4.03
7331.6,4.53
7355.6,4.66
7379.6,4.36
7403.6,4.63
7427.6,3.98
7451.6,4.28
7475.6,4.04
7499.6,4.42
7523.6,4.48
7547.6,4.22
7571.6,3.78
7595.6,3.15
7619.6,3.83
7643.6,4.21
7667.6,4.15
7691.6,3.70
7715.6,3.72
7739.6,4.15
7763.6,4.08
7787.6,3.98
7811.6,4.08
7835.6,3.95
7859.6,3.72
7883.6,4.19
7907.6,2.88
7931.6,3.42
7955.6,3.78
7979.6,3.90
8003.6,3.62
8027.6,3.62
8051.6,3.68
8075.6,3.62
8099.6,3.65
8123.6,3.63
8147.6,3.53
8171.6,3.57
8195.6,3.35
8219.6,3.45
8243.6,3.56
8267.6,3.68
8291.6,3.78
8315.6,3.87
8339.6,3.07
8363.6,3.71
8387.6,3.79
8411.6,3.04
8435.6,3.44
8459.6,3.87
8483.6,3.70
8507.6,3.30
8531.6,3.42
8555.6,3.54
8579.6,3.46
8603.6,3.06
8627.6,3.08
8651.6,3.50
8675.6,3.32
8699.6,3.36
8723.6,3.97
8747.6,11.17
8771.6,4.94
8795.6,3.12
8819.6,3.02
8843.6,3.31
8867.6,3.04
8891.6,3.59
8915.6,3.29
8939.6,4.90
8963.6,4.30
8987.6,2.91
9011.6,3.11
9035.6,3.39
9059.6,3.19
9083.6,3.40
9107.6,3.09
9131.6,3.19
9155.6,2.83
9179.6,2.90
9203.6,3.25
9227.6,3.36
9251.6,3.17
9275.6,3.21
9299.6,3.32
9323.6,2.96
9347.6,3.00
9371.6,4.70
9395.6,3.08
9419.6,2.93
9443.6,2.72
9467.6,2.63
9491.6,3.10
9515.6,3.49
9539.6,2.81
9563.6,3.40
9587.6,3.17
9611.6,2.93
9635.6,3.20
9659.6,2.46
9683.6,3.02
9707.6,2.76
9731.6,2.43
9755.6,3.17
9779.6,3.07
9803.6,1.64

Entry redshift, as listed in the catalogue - 0.33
